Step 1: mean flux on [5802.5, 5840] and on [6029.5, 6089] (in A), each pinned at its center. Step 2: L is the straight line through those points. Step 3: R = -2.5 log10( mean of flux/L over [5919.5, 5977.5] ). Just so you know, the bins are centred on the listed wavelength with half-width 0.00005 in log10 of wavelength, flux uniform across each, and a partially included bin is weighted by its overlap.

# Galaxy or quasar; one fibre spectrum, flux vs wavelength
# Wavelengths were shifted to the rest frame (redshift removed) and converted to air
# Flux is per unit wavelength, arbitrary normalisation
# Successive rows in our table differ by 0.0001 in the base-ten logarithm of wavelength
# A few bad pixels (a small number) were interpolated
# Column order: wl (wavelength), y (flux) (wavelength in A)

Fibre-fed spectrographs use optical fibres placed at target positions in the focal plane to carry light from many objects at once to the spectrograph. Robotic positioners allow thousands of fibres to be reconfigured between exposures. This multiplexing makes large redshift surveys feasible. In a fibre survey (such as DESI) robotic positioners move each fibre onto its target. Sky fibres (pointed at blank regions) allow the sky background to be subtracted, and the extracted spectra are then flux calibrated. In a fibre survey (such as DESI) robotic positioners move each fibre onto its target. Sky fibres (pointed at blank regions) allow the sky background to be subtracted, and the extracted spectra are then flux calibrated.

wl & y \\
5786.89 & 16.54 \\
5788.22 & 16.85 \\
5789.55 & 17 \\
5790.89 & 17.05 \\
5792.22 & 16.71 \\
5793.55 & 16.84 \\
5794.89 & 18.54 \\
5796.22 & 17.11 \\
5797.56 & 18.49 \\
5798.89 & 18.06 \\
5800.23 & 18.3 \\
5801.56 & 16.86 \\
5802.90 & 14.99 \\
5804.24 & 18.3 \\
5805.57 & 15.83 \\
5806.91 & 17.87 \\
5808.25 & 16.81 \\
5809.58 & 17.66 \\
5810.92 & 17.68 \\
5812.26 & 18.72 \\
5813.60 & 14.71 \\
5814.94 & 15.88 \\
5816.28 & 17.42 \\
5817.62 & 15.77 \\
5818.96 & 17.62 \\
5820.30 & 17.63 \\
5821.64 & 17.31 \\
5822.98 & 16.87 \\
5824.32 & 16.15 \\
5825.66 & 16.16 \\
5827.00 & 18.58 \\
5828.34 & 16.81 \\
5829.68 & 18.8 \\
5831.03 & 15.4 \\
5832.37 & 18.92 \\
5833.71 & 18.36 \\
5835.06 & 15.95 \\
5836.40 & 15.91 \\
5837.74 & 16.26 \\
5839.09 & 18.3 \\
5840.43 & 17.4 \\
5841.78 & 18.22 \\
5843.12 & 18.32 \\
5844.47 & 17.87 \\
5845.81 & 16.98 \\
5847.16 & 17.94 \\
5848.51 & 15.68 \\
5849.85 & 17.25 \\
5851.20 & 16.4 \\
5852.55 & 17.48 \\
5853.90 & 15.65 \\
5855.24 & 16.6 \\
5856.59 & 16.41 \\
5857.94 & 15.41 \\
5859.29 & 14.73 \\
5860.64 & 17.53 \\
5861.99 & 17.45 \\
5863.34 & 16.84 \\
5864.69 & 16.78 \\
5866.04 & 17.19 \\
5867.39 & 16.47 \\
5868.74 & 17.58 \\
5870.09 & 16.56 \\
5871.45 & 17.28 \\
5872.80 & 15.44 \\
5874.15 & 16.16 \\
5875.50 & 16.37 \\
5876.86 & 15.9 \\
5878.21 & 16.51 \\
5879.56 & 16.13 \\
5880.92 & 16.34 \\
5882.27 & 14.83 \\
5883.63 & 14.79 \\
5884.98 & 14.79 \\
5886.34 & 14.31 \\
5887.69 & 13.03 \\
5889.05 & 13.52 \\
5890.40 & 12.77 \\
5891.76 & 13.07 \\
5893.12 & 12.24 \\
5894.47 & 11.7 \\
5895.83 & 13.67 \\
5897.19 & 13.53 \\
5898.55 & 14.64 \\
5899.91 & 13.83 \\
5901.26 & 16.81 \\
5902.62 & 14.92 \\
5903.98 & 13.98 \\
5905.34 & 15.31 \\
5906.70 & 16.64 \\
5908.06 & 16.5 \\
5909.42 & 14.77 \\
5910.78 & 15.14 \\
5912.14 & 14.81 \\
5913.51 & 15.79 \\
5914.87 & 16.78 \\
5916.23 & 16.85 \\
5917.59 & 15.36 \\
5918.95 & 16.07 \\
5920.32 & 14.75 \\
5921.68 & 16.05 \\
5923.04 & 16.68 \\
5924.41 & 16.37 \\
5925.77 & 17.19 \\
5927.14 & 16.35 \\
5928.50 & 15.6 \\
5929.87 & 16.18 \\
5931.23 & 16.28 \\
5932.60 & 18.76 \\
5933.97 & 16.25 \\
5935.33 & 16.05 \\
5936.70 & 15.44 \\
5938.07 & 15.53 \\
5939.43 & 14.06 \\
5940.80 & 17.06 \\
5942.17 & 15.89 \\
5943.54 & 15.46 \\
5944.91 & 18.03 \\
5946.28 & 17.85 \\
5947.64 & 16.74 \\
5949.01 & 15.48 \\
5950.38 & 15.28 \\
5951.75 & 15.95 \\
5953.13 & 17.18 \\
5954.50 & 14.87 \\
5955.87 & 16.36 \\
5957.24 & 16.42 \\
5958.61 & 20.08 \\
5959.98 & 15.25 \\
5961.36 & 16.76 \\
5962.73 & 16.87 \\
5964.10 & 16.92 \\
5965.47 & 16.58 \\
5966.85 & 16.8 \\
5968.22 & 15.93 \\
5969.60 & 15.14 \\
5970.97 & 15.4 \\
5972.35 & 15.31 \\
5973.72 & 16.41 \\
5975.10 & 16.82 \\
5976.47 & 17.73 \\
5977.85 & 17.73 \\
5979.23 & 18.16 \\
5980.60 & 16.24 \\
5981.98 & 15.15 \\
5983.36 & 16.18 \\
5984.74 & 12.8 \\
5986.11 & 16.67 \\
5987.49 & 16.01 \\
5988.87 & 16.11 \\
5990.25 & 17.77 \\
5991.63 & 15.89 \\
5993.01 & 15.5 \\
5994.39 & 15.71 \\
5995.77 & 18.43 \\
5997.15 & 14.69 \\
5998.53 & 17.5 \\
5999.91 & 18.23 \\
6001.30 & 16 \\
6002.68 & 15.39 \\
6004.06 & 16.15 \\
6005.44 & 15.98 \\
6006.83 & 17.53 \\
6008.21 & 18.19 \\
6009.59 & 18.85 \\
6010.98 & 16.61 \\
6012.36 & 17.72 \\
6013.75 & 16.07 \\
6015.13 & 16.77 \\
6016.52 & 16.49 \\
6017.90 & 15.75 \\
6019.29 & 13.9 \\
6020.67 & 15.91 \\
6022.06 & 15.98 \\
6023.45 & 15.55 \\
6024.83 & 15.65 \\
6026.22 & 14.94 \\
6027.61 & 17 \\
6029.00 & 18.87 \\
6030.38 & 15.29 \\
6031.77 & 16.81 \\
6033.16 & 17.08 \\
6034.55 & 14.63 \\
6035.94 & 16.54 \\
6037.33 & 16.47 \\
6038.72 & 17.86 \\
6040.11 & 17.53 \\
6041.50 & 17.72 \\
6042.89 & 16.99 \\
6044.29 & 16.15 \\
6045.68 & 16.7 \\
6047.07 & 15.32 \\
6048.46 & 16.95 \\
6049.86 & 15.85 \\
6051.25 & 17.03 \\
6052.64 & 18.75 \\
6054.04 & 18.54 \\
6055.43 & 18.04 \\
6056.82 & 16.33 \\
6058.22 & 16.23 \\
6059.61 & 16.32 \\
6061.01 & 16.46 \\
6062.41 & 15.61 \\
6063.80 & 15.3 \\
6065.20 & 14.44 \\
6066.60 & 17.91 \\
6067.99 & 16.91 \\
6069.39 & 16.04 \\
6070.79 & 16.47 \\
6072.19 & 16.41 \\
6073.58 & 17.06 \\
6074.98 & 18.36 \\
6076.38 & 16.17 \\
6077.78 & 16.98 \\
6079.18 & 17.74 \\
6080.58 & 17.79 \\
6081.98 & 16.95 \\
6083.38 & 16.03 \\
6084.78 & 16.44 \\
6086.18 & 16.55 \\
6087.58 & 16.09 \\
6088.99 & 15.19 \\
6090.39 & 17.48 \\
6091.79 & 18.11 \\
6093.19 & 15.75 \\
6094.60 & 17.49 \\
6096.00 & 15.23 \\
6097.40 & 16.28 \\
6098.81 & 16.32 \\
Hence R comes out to 0.03 mag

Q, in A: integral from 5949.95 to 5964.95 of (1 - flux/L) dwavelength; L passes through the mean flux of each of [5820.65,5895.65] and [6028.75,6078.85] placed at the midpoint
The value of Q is -0.08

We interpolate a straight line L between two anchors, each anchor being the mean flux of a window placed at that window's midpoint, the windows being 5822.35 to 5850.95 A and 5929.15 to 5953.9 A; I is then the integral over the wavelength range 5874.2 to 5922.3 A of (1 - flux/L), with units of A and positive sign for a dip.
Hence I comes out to 5.0 A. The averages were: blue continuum 17.2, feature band 14.9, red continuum 16.3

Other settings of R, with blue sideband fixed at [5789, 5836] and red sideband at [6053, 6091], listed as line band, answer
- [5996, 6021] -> 0.01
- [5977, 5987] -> 0.05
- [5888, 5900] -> 0.28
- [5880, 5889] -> 0.17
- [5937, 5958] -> 0.05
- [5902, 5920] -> 0.09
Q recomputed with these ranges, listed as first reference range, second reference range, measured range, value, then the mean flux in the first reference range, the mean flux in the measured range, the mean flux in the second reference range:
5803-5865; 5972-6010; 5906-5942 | 1.5 A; 17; 16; 16.5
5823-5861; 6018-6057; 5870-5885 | 0.8 A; 17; 15.9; 16.6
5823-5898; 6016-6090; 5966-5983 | 0.0 A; 16.1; 16.4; 16.5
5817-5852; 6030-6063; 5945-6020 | 1.8 A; 17.2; 16.5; 16.7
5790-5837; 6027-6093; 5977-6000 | 0.7 A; 17.1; 16.4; 16.7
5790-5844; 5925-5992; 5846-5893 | 2.8 A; 17.2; 15.9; 16.3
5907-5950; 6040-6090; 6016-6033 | 0.5 A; 16.1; 16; 16.7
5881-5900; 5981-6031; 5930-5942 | -1.2 A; 13.7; 16.2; 16.3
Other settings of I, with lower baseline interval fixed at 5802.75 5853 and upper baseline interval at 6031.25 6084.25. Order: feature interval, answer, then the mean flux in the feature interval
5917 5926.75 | 0.5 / 16.1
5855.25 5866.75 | 0.4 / 16.5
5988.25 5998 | 0.3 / 16.3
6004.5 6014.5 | -0.2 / 17.2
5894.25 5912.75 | 2.4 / 14.8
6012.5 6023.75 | 0.6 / 15.9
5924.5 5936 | 0.3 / 16.6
